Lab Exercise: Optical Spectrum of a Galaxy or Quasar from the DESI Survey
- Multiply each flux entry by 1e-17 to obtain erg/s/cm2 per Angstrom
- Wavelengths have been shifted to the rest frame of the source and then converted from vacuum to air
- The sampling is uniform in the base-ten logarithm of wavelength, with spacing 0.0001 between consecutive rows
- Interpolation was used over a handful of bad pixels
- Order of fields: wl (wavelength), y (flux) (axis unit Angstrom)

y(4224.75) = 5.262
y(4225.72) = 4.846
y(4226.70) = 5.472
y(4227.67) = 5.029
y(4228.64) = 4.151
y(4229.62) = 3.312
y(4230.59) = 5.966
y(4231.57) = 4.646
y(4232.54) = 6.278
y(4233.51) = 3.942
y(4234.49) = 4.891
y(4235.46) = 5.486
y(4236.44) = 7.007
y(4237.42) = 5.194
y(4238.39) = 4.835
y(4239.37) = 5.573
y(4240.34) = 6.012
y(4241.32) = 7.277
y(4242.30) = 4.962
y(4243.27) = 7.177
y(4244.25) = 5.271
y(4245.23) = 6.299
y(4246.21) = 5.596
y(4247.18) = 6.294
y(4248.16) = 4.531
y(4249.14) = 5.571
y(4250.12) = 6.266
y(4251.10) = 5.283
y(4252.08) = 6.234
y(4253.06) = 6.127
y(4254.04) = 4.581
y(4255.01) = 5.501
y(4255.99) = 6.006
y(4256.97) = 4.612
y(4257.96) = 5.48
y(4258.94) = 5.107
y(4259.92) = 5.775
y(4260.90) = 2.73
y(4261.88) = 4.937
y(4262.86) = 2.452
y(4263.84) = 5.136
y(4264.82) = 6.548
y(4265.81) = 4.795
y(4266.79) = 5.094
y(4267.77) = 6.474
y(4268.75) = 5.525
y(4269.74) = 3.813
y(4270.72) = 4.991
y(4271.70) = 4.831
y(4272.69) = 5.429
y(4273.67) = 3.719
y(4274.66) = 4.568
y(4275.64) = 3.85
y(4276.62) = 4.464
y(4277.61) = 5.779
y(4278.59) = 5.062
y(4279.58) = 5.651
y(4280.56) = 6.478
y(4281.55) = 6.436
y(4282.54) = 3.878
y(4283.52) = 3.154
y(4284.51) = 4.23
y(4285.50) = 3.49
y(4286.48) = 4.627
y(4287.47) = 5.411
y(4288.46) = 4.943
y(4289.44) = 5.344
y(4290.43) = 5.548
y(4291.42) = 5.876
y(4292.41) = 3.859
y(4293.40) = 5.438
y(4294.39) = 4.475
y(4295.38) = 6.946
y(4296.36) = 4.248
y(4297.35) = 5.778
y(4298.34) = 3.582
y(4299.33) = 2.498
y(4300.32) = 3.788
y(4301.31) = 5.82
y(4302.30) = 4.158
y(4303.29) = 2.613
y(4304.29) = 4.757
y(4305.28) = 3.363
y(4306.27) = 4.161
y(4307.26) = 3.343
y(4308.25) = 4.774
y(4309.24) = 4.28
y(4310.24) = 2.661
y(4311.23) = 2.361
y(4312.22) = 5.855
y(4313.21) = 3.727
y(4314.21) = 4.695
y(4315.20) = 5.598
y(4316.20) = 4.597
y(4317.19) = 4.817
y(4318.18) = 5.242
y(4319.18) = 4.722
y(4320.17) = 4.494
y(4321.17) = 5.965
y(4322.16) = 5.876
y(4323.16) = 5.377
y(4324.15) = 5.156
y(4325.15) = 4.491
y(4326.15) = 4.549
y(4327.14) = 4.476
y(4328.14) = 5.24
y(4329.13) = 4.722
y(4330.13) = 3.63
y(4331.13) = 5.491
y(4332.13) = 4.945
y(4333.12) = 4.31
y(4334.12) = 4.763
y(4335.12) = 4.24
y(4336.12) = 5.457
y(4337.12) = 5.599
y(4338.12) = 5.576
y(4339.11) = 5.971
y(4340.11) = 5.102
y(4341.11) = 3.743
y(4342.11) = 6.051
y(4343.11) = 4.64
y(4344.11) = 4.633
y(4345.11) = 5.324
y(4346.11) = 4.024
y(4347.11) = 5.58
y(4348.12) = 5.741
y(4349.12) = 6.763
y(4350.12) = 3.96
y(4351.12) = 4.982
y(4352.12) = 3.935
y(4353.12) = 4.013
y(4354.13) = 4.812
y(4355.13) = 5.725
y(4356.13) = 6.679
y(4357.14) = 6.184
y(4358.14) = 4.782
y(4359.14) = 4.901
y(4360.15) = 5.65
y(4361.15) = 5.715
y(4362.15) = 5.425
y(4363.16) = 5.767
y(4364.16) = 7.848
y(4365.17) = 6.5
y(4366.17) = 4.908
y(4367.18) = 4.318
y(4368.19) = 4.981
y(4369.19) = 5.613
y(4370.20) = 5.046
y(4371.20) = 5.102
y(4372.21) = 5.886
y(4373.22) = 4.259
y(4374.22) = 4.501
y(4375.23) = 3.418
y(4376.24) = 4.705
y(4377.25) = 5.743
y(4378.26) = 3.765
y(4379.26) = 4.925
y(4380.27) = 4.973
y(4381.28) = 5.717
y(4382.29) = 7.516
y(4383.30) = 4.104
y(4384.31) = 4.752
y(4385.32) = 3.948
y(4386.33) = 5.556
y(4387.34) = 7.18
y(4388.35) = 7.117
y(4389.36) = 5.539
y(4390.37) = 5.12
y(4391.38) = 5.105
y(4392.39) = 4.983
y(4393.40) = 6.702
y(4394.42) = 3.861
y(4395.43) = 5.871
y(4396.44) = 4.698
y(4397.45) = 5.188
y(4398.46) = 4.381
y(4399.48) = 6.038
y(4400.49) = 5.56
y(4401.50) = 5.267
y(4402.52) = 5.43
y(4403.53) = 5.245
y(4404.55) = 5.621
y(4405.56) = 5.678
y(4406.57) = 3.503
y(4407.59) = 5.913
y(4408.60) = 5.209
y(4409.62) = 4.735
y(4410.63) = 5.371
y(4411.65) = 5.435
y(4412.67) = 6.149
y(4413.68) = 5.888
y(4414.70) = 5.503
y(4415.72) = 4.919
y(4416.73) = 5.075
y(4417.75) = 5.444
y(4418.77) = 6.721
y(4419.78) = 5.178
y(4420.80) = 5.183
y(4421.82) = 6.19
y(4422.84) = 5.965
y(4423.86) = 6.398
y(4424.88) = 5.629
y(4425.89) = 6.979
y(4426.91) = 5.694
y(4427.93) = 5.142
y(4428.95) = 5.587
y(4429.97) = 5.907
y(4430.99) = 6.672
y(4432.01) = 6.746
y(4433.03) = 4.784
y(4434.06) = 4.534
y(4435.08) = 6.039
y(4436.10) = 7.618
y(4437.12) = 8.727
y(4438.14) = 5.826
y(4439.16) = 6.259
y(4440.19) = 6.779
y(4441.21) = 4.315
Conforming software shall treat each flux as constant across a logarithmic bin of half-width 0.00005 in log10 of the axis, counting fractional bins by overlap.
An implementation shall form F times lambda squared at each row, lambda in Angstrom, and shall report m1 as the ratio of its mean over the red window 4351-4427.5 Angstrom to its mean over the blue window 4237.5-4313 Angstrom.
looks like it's 1.15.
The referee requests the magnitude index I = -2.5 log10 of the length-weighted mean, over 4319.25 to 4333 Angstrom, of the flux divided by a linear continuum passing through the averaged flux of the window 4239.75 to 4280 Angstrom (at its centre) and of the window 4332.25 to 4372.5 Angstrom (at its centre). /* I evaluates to 0.069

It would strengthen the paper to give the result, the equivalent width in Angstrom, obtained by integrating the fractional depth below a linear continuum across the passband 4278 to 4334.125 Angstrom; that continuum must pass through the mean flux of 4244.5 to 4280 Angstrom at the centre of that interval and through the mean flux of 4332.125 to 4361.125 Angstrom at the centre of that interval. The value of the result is 5.1 Angstrom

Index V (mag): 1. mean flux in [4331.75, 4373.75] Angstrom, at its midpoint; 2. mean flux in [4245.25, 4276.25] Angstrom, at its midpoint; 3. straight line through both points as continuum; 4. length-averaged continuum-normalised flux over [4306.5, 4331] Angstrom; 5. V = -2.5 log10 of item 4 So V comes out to 0.13 mag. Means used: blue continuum 5.11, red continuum 5.23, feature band 4.62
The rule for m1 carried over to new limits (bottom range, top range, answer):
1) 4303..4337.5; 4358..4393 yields 1.19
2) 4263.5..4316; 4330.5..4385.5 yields 1.14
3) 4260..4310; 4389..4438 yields 1.28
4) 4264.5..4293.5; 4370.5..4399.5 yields 1.10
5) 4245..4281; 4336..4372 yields 1.07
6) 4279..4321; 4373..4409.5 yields 1.19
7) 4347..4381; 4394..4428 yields 1.07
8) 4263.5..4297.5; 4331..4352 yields 1.04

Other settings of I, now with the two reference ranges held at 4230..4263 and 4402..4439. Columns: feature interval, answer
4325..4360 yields 0.12 mag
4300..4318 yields 0.30 mag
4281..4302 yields 0.17 mag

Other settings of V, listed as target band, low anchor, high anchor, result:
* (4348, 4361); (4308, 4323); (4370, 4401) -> -0.06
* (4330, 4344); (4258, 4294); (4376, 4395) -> 0.03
